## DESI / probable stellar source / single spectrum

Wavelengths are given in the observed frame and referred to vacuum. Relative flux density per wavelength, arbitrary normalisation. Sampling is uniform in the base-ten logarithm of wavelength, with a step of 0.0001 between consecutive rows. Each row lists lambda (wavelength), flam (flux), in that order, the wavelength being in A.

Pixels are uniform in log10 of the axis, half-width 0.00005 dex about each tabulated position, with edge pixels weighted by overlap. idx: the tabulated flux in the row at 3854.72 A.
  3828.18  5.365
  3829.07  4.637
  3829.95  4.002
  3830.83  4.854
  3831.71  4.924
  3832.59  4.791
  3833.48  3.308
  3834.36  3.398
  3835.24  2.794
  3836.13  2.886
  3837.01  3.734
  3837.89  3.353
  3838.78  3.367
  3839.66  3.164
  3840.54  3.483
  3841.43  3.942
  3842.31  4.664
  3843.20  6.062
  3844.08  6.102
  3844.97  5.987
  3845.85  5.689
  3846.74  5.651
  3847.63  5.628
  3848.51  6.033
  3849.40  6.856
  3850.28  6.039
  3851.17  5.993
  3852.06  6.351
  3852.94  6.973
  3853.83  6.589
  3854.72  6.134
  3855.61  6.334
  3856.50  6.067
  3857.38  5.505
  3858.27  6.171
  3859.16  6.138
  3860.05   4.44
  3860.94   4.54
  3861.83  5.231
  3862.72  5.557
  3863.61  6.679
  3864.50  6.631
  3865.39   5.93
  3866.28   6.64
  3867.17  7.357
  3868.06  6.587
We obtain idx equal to 6.134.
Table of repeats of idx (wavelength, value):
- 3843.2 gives 6.062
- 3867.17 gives 7.357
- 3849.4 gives 6.856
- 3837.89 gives 3.353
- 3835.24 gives 2.794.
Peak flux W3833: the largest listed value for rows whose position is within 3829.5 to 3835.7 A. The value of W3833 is 4.924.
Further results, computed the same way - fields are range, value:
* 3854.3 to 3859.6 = 6.334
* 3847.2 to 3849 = 6.033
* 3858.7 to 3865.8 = 6.679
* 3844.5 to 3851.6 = 6.856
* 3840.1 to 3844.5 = 6.102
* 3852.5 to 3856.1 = 6.973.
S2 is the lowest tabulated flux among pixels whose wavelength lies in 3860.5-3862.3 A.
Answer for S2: 4.54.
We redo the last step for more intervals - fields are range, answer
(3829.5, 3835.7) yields 2.794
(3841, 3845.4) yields 3.942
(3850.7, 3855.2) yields 5.993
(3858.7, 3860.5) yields 4.44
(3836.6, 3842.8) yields 3.164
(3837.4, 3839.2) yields 3.353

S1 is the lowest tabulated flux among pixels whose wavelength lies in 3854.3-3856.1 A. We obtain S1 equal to 6.134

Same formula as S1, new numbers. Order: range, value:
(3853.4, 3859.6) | 5.505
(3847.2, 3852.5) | 5.628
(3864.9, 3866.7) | 5.93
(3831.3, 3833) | 4.791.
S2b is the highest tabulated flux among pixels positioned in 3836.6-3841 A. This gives 3.734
